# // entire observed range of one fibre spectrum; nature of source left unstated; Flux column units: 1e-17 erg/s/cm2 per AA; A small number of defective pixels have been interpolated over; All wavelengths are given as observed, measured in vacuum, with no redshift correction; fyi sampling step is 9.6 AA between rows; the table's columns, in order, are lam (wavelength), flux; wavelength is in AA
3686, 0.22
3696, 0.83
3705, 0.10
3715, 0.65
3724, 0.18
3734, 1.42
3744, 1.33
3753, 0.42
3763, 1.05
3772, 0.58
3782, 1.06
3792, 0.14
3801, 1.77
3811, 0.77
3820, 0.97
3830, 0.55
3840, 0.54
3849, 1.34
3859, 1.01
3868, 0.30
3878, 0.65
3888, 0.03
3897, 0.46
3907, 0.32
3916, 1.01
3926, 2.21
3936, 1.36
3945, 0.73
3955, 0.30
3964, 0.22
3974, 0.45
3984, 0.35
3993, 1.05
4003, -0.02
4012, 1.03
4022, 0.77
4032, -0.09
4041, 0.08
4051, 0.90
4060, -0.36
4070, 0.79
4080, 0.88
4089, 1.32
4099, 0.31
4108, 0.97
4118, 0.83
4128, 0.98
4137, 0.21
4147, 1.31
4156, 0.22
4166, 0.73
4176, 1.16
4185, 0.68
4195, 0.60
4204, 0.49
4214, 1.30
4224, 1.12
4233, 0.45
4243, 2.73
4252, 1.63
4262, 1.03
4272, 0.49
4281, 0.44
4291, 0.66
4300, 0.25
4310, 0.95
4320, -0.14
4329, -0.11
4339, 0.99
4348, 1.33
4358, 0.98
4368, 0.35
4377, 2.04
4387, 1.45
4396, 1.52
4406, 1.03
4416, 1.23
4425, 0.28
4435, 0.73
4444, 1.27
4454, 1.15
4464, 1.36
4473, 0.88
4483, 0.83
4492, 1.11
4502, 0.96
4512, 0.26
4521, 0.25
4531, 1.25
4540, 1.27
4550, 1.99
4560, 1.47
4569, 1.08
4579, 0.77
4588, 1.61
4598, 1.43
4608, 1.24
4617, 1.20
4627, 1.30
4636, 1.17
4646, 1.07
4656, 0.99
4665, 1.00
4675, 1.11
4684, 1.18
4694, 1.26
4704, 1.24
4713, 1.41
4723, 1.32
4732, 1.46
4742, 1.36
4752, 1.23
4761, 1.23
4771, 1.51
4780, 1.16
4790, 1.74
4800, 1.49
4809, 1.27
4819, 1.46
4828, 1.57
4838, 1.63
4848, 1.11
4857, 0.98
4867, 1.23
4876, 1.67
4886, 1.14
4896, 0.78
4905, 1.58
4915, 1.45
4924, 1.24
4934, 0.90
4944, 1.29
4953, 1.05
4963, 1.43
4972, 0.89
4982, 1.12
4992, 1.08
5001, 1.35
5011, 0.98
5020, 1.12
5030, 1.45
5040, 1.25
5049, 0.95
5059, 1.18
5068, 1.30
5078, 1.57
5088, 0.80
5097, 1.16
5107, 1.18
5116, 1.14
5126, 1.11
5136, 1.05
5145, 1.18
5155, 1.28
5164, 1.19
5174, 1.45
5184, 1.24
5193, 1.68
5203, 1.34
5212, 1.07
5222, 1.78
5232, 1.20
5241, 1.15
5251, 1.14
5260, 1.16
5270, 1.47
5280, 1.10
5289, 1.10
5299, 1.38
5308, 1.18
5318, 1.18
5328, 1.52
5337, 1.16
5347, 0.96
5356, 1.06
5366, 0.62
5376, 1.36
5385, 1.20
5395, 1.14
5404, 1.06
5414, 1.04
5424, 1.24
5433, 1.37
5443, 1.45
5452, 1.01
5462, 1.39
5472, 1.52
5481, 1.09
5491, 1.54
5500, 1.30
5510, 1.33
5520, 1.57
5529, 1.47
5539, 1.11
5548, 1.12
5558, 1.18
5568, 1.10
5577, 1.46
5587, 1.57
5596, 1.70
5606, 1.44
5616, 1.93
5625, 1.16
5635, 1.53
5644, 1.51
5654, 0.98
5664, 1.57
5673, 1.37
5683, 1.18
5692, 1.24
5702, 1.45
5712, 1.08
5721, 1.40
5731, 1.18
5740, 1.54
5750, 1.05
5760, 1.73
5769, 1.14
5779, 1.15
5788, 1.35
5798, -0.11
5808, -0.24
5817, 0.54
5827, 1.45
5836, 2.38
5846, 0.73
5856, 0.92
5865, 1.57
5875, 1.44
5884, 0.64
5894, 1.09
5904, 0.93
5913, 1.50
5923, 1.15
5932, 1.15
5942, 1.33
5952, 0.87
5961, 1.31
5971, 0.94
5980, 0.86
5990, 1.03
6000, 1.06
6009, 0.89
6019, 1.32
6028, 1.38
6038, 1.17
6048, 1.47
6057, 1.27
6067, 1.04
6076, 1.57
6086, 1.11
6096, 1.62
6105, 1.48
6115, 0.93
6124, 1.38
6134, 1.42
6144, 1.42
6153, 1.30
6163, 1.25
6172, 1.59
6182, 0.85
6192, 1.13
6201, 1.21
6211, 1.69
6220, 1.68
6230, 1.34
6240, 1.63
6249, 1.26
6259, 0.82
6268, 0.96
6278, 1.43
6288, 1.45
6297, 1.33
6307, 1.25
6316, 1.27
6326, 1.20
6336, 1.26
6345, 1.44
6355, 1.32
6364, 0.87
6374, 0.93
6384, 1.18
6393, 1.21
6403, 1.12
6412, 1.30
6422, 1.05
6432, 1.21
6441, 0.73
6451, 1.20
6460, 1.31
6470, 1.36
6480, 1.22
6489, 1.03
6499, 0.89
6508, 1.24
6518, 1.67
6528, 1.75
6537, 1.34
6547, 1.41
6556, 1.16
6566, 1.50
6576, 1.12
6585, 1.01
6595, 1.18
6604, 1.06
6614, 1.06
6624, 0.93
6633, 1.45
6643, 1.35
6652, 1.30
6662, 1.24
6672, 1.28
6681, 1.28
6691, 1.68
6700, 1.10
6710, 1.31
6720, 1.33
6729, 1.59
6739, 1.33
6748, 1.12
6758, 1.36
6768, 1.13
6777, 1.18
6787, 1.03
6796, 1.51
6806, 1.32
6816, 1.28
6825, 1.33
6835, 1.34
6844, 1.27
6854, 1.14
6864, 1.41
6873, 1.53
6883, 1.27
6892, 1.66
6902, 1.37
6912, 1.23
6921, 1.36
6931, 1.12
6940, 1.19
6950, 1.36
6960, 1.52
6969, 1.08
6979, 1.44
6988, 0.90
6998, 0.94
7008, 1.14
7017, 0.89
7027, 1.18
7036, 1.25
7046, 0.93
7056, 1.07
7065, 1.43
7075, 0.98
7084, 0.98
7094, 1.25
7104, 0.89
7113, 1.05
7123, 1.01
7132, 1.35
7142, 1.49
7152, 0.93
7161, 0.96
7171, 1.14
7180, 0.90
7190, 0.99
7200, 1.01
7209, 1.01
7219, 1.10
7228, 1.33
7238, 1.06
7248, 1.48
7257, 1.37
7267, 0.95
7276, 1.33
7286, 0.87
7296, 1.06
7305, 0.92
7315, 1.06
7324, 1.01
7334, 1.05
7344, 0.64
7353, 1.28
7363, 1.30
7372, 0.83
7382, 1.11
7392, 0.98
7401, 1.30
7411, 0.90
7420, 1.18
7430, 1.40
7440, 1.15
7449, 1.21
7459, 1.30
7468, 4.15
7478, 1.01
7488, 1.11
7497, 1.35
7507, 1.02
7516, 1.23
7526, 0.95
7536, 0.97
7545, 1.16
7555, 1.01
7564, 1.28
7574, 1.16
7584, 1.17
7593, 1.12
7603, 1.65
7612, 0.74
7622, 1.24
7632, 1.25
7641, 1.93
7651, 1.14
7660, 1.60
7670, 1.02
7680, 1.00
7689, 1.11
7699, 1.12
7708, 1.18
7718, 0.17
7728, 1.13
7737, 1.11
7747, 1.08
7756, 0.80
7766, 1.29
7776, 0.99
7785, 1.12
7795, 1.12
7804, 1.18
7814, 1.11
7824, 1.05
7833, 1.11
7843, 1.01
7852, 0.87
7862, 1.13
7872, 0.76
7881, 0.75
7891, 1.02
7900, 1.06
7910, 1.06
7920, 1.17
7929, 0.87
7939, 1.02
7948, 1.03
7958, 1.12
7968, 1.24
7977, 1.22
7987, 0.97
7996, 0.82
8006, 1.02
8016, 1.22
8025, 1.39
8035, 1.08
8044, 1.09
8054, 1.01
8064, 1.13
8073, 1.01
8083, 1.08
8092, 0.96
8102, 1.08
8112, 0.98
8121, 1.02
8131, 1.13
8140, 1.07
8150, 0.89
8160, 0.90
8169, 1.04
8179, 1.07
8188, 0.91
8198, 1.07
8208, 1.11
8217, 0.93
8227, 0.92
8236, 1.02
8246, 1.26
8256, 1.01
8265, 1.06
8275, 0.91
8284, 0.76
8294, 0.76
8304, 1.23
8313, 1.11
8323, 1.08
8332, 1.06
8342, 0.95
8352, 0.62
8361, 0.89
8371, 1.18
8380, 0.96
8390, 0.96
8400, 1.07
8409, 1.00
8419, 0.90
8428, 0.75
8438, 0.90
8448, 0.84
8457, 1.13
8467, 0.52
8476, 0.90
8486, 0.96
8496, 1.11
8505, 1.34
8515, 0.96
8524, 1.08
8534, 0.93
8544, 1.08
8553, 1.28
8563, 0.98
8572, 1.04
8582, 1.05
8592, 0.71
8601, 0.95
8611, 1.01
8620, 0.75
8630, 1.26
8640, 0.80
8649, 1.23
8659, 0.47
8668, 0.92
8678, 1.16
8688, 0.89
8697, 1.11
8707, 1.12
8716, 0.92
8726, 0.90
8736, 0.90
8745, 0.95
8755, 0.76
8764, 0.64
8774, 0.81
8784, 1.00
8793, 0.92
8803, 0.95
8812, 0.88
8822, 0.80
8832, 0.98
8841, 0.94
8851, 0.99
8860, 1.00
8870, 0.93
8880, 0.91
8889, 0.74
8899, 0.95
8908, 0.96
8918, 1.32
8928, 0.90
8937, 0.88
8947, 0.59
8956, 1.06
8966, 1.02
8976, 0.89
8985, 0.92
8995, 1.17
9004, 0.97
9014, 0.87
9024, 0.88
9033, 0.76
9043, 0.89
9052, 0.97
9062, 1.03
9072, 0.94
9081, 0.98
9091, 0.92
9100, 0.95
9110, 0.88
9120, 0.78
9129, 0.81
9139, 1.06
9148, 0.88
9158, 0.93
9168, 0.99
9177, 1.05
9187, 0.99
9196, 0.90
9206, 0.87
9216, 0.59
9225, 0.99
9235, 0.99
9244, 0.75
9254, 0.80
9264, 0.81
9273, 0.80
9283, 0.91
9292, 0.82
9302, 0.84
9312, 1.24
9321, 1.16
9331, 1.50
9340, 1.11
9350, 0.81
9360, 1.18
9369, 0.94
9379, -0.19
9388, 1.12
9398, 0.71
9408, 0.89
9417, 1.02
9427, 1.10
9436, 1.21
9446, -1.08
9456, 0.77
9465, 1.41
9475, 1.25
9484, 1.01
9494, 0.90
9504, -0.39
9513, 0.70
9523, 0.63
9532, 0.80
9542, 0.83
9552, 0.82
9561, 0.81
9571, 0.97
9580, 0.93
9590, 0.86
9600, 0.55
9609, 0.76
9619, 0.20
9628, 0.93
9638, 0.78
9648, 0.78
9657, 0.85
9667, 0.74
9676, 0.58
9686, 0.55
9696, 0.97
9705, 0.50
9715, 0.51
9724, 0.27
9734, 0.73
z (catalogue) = 0.138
